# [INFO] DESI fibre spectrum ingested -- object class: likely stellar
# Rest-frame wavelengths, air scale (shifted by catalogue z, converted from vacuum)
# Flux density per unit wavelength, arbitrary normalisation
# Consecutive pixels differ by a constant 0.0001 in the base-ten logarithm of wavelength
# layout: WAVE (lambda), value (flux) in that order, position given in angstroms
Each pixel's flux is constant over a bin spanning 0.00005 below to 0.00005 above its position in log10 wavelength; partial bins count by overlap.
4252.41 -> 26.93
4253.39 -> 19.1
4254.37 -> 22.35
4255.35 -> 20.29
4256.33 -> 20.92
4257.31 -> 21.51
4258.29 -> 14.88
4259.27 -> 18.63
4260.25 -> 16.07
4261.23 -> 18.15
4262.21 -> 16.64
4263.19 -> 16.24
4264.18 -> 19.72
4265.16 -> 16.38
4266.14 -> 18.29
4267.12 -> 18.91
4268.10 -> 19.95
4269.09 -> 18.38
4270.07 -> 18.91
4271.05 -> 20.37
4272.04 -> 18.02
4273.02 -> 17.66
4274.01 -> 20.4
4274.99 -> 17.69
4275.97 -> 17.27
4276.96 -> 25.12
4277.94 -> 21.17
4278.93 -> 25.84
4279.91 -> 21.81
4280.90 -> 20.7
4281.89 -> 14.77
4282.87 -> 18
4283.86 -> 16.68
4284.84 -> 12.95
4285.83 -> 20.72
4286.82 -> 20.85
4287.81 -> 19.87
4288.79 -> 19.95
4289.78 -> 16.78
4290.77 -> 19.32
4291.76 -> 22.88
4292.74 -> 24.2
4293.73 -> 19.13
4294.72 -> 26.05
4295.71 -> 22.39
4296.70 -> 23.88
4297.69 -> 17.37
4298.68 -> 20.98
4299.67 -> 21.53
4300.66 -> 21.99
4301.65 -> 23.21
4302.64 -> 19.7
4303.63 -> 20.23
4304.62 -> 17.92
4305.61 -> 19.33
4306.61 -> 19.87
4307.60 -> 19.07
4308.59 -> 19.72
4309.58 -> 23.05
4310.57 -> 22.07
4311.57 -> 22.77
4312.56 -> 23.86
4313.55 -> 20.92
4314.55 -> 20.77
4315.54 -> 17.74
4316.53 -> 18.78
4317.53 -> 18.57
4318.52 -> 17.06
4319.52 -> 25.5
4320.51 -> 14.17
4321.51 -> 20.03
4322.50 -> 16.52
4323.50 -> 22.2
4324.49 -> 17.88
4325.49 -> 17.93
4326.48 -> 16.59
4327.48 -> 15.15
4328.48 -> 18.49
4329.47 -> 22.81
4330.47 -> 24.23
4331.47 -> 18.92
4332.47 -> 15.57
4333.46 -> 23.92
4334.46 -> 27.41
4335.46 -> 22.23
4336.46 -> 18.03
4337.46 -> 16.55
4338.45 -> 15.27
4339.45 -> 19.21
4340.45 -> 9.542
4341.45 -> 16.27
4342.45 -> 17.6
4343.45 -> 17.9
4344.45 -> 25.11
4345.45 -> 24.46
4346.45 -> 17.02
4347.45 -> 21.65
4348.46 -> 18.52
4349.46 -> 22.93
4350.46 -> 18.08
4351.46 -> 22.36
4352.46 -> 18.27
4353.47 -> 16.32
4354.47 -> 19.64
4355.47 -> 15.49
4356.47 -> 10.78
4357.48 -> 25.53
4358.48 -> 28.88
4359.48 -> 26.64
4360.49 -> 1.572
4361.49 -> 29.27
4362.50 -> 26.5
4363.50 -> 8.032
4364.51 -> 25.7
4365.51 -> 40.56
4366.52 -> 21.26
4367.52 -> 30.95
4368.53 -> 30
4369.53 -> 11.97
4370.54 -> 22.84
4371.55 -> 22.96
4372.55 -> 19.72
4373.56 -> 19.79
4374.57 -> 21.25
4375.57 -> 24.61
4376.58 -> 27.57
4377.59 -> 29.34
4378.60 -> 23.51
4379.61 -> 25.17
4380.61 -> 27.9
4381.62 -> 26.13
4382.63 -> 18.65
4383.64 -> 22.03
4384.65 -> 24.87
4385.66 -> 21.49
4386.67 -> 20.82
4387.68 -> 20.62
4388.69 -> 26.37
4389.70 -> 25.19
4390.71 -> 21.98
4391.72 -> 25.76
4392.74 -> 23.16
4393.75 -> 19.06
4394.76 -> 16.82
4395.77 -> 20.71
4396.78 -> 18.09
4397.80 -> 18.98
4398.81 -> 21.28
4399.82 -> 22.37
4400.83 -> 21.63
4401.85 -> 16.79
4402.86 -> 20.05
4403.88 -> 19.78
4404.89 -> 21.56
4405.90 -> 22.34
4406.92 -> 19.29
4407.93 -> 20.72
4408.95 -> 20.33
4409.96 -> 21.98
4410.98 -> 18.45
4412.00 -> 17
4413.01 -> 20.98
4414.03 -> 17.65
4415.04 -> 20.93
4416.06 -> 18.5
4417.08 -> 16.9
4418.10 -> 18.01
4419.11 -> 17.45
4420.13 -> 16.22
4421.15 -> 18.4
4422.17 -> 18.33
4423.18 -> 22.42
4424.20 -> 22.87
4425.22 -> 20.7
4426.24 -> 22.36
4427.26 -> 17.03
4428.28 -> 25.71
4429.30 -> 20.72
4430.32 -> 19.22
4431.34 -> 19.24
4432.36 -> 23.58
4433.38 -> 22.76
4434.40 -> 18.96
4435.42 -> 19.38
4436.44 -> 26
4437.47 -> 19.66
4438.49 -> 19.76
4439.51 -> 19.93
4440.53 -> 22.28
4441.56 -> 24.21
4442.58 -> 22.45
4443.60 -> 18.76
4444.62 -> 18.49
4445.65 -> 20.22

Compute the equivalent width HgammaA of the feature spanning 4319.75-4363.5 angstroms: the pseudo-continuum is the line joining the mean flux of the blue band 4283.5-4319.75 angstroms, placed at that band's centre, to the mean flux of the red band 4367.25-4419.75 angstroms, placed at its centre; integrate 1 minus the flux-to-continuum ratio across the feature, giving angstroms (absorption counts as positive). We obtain 3.4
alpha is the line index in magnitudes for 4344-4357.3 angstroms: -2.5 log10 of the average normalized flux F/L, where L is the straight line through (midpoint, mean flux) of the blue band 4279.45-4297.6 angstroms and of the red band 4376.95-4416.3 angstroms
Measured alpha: 0.08 mag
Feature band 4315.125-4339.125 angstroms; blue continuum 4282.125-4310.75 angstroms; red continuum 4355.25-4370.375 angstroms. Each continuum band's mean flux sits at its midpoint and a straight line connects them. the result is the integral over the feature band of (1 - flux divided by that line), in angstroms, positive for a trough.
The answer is 2.3 angstroms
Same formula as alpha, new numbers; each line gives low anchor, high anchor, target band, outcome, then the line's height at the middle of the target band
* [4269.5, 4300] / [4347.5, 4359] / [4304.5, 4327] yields 0.01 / 20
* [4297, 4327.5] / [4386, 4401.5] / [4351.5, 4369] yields -0.06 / 20.8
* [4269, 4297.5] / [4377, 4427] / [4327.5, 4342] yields 0.08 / 20.5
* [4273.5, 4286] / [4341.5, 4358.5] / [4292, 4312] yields -0.09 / 19.5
